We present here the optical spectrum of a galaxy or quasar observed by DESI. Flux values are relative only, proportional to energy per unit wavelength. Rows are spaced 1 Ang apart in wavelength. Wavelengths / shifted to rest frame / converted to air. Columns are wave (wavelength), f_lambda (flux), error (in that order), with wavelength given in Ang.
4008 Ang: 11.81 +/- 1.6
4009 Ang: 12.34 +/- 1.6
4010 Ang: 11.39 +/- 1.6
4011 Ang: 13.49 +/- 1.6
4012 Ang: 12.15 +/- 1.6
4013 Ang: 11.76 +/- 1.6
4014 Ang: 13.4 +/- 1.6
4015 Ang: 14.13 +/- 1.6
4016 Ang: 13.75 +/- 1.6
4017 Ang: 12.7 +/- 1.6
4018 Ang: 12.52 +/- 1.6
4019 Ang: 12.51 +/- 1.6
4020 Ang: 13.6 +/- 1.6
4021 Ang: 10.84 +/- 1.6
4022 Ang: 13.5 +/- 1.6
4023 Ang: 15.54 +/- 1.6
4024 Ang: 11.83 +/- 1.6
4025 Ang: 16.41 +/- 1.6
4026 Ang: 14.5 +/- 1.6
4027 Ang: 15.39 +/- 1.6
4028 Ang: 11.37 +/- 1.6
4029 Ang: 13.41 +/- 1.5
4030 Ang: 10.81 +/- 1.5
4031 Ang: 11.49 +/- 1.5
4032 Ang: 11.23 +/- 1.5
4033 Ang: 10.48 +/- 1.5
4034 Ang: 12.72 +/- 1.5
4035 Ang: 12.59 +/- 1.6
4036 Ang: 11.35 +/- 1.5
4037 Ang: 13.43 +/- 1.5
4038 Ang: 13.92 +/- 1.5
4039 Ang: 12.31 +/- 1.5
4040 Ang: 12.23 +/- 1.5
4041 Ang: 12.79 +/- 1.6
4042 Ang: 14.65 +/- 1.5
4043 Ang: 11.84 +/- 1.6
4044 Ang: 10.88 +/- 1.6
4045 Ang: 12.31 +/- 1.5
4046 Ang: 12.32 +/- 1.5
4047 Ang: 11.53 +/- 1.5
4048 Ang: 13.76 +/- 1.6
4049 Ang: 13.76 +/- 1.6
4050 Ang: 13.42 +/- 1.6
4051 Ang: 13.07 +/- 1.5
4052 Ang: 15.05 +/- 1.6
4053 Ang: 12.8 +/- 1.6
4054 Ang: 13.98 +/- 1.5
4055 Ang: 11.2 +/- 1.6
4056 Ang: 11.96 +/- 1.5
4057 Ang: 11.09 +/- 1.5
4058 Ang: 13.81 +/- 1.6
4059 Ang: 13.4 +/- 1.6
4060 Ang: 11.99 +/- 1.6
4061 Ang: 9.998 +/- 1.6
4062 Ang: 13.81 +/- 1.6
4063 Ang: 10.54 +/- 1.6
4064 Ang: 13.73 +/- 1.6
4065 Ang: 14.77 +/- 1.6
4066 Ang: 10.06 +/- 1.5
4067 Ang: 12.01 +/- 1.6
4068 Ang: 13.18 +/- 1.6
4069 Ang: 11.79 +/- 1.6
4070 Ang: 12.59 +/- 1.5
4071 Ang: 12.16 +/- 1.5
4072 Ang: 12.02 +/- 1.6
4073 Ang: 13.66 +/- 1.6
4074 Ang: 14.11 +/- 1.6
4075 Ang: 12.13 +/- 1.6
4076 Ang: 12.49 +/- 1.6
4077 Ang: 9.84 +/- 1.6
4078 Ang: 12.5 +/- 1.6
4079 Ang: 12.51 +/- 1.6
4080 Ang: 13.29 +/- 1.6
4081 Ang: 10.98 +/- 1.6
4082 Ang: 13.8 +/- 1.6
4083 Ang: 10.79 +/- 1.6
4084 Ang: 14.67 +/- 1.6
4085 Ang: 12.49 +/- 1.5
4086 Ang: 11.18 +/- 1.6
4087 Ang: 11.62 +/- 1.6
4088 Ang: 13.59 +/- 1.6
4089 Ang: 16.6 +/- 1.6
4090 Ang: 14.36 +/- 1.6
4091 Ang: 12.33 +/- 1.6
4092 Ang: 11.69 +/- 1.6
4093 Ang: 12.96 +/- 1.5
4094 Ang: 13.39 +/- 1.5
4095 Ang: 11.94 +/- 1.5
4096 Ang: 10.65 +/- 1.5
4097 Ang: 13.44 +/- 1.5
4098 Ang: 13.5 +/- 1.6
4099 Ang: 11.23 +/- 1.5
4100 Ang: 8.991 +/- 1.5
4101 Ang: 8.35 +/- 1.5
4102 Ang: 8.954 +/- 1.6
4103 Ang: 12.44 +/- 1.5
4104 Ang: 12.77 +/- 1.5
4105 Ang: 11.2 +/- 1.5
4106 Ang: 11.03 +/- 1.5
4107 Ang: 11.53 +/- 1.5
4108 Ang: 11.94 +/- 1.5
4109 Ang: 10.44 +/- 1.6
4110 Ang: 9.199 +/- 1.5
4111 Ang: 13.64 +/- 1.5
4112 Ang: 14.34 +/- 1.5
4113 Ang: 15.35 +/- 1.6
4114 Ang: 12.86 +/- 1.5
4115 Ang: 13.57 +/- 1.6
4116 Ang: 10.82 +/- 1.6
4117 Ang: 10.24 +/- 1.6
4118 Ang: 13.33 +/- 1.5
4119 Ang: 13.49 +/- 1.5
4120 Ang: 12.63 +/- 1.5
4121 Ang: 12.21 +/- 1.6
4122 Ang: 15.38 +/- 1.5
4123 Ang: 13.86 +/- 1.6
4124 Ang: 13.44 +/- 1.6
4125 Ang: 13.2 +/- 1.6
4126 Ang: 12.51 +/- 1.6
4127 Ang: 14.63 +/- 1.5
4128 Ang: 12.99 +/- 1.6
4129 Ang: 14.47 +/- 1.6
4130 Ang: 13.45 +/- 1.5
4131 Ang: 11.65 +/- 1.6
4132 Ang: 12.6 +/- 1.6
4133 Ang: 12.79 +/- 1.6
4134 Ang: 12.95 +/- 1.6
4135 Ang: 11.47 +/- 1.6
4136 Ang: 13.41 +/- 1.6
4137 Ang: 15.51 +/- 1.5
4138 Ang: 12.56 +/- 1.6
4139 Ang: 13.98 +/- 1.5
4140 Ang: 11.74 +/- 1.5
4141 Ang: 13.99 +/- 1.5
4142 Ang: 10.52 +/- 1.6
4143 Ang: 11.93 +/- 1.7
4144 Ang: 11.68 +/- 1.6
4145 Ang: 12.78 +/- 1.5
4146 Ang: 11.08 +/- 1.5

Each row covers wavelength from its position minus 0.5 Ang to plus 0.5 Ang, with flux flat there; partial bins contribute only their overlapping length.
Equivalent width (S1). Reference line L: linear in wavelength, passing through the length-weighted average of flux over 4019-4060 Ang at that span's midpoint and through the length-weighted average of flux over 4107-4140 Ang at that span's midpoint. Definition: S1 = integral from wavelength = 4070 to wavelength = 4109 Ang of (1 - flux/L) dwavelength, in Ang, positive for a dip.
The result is 2.1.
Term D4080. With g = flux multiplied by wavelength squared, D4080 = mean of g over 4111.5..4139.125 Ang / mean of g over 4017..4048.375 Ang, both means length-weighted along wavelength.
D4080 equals 1.09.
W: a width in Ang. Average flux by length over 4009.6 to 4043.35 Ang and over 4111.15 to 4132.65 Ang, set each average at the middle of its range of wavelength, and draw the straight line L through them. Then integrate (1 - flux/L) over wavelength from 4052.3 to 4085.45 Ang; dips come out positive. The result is 1.40 Ang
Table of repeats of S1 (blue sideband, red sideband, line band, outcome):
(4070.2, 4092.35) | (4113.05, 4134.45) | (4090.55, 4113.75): 1.91 Ang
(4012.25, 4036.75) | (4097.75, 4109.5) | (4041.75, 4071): -1.19 Ang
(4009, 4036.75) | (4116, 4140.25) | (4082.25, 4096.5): 0.23 Ang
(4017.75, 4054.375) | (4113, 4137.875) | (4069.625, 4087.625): 0.82 Ang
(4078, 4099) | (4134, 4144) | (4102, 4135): 0.26 Ang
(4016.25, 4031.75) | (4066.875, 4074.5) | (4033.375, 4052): 0.25 Ang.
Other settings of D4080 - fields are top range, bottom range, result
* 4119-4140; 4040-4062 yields 1.09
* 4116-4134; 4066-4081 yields 1.09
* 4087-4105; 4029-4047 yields 1.02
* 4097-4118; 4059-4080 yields 0.97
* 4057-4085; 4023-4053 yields 0.99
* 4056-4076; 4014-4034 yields 0.98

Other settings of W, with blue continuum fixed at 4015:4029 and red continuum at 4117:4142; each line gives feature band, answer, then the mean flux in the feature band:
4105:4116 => 0.78 Ang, 12.3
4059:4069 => 0.79 Ang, 12.3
